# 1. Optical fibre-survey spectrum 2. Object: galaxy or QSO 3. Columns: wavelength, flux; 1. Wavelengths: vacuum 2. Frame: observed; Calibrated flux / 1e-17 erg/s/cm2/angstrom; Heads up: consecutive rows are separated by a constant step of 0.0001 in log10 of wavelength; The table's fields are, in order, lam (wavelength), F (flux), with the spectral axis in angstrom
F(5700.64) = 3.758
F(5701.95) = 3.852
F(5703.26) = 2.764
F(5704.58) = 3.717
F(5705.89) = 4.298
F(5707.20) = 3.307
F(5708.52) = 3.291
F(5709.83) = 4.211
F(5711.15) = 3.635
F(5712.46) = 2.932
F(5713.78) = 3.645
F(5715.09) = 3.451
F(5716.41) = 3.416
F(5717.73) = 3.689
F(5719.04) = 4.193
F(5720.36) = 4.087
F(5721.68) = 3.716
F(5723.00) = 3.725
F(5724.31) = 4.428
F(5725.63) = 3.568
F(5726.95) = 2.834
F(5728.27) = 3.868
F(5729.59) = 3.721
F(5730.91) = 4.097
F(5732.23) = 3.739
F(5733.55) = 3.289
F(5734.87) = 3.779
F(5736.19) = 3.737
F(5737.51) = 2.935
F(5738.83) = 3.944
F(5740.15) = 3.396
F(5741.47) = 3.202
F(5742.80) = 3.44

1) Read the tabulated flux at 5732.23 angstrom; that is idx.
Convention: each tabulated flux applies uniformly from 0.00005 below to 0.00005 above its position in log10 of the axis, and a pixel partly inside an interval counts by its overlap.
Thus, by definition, 3.739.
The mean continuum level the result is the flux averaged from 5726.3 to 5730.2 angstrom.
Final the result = 3.47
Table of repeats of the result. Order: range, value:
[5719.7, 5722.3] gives 3.9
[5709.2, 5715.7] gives 3.57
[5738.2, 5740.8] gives 3.67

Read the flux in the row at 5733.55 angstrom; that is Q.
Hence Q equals 3.289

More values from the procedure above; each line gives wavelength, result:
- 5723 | 3.725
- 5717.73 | 3.689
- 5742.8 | 3.44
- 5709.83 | 4.211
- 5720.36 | 4.087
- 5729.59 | 3.721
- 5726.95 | 2.834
